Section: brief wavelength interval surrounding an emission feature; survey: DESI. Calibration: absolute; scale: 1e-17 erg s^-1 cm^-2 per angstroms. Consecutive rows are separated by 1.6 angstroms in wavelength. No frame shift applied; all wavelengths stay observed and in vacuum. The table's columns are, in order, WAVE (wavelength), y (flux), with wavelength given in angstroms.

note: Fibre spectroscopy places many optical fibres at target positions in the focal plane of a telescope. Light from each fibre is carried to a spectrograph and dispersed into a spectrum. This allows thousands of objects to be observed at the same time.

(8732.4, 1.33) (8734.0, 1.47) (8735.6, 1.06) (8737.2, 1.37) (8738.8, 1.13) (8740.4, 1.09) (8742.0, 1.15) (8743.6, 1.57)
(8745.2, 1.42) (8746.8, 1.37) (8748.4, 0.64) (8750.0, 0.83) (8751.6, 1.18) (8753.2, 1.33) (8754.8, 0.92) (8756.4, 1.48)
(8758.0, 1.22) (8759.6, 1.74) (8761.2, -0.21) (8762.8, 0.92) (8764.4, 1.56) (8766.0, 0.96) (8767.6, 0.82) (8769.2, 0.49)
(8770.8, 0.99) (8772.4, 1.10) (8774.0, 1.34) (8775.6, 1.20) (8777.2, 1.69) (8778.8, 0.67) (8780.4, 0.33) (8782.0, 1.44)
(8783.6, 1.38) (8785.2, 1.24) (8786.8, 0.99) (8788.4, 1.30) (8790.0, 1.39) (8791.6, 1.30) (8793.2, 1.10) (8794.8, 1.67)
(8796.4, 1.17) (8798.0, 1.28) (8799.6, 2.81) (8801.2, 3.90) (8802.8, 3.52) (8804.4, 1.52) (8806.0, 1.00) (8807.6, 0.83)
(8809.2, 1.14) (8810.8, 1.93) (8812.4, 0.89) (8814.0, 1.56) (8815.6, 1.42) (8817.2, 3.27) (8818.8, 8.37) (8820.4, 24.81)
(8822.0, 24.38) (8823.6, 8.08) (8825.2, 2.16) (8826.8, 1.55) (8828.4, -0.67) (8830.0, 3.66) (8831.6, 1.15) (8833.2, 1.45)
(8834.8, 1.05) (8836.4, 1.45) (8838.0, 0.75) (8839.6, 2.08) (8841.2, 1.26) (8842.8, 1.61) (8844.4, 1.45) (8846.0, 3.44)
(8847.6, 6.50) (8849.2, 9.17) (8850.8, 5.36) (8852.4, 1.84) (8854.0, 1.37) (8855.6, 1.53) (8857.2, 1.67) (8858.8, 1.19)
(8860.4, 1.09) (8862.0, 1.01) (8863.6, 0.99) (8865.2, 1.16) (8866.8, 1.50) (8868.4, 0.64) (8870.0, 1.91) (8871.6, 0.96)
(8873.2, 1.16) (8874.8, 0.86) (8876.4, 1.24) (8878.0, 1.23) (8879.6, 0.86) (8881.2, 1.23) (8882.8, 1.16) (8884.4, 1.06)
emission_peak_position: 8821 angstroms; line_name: H-alpha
